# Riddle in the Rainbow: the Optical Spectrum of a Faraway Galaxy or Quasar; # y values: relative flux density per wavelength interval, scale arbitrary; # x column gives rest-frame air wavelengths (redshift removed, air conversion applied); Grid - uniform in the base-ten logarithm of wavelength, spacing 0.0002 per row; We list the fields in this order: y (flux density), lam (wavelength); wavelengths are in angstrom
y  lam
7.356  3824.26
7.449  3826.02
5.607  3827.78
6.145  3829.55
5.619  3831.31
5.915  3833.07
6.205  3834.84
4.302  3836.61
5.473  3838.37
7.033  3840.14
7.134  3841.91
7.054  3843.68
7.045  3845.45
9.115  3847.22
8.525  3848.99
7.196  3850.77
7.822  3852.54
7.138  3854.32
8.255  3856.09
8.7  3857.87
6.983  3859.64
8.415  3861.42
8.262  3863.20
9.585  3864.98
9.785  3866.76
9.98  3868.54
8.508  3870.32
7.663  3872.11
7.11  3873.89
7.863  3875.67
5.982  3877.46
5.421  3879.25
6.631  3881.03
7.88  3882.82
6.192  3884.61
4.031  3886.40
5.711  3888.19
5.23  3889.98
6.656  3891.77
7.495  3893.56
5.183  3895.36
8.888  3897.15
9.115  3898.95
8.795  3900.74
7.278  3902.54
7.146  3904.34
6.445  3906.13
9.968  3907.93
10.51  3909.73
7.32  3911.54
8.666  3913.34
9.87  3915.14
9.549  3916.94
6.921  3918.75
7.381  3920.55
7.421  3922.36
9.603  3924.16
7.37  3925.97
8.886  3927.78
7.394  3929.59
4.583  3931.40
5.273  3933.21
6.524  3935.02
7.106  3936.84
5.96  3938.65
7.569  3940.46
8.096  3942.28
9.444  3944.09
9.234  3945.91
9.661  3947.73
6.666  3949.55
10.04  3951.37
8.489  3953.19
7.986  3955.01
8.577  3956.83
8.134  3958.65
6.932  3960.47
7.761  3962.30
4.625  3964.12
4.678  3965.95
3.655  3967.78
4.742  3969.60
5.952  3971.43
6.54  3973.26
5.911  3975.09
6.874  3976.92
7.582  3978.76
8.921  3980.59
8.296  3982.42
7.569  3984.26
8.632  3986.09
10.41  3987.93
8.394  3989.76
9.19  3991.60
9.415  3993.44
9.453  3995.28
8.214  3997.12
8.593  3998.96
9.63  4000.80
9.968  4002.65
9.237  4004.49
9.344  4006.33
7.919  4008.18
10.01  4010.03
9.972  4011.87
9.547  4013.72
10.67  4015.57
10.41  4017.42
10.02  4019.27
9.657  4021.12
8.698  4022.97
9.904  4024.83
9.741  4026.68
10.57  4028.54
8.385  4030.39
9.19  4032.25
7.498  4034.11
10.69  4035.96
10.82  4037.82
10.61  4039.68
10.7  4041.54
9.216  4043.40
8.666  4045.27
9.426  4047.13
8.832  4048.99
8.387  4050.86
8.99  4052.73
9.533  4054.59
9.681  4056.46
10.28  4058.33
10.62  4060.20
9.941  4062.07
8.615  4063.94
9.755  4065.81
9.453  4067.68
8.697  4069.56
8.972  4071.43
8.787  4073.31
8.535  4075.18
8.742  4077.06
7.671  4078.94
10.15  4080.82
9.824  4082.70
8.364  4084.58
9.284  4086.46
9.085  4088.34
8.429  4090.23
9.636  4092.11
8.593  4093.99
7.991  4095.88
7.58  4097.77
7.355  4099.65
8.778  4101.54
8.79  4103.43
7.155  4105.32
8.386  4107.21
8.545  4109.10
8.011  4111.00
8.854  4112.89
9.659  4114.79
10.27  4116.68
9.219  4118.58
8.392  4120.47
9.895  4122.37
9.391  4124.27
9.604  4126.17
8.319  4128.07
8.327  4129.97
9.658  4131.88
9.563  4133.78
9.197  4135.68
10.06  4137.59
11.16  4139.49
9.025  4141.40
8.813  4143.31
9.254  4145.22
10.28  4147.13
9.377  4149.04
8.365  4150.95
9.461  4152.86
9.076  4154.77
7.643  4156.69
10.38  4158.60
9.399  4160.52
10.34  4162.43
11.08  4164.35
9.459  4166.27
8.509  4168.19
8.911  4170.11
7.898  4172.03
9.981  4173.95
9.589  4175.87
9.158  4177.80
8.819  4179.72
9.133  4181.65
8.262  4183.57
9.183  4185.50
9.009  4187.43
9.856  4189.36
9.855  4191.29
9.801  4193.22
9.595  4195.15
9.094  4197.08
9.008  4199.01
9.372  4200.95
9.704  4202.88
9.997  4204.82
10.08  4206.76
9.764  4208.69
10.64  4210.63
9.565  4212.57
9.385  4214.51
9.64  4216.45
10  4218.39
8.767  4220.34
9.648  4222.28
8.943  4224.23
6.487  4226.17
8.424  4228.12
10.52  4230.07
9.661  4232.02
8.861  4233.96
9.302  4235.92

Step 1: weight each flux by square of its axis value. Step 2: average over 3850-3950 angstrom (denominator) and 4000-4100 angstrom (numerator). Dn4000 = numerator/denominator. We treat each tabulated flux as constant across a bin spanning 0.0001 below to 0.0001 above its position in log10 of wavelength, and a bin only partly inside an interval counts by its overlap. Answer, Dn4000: 1.31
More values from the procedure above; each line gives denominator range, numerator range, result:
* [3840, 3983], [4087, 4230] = 1.38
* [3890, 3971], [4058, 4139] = 1.30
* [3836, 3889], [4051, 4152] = 1.39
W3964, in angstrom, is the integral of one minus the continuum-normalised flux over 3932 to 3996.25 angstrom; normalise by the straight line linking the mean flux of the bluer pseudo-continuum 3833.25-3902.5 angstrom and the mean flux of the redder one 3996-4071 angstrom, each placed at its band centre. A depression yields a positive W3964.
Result 7.8 angstrom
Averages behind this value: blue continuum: 7.31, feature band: 7.54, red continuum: 9.5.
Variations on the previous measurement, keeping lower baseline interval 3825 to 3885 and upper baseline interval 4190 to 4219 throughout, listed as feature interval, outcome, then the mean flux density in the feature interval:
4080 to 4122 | 1.1 angstrom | 8.76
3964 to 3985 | 4.6 angstrom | 6.33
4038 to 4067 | -3.1 angstrom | 9.58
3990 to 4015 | -2.8 angstrom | 9.26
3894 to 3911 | -1.1 angstrom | 8.11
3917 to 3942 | 2.0 angstrom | 7.18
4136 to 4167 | -0.8 angstrom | 9.57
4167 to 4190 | 1.2 angstrom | 9.02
